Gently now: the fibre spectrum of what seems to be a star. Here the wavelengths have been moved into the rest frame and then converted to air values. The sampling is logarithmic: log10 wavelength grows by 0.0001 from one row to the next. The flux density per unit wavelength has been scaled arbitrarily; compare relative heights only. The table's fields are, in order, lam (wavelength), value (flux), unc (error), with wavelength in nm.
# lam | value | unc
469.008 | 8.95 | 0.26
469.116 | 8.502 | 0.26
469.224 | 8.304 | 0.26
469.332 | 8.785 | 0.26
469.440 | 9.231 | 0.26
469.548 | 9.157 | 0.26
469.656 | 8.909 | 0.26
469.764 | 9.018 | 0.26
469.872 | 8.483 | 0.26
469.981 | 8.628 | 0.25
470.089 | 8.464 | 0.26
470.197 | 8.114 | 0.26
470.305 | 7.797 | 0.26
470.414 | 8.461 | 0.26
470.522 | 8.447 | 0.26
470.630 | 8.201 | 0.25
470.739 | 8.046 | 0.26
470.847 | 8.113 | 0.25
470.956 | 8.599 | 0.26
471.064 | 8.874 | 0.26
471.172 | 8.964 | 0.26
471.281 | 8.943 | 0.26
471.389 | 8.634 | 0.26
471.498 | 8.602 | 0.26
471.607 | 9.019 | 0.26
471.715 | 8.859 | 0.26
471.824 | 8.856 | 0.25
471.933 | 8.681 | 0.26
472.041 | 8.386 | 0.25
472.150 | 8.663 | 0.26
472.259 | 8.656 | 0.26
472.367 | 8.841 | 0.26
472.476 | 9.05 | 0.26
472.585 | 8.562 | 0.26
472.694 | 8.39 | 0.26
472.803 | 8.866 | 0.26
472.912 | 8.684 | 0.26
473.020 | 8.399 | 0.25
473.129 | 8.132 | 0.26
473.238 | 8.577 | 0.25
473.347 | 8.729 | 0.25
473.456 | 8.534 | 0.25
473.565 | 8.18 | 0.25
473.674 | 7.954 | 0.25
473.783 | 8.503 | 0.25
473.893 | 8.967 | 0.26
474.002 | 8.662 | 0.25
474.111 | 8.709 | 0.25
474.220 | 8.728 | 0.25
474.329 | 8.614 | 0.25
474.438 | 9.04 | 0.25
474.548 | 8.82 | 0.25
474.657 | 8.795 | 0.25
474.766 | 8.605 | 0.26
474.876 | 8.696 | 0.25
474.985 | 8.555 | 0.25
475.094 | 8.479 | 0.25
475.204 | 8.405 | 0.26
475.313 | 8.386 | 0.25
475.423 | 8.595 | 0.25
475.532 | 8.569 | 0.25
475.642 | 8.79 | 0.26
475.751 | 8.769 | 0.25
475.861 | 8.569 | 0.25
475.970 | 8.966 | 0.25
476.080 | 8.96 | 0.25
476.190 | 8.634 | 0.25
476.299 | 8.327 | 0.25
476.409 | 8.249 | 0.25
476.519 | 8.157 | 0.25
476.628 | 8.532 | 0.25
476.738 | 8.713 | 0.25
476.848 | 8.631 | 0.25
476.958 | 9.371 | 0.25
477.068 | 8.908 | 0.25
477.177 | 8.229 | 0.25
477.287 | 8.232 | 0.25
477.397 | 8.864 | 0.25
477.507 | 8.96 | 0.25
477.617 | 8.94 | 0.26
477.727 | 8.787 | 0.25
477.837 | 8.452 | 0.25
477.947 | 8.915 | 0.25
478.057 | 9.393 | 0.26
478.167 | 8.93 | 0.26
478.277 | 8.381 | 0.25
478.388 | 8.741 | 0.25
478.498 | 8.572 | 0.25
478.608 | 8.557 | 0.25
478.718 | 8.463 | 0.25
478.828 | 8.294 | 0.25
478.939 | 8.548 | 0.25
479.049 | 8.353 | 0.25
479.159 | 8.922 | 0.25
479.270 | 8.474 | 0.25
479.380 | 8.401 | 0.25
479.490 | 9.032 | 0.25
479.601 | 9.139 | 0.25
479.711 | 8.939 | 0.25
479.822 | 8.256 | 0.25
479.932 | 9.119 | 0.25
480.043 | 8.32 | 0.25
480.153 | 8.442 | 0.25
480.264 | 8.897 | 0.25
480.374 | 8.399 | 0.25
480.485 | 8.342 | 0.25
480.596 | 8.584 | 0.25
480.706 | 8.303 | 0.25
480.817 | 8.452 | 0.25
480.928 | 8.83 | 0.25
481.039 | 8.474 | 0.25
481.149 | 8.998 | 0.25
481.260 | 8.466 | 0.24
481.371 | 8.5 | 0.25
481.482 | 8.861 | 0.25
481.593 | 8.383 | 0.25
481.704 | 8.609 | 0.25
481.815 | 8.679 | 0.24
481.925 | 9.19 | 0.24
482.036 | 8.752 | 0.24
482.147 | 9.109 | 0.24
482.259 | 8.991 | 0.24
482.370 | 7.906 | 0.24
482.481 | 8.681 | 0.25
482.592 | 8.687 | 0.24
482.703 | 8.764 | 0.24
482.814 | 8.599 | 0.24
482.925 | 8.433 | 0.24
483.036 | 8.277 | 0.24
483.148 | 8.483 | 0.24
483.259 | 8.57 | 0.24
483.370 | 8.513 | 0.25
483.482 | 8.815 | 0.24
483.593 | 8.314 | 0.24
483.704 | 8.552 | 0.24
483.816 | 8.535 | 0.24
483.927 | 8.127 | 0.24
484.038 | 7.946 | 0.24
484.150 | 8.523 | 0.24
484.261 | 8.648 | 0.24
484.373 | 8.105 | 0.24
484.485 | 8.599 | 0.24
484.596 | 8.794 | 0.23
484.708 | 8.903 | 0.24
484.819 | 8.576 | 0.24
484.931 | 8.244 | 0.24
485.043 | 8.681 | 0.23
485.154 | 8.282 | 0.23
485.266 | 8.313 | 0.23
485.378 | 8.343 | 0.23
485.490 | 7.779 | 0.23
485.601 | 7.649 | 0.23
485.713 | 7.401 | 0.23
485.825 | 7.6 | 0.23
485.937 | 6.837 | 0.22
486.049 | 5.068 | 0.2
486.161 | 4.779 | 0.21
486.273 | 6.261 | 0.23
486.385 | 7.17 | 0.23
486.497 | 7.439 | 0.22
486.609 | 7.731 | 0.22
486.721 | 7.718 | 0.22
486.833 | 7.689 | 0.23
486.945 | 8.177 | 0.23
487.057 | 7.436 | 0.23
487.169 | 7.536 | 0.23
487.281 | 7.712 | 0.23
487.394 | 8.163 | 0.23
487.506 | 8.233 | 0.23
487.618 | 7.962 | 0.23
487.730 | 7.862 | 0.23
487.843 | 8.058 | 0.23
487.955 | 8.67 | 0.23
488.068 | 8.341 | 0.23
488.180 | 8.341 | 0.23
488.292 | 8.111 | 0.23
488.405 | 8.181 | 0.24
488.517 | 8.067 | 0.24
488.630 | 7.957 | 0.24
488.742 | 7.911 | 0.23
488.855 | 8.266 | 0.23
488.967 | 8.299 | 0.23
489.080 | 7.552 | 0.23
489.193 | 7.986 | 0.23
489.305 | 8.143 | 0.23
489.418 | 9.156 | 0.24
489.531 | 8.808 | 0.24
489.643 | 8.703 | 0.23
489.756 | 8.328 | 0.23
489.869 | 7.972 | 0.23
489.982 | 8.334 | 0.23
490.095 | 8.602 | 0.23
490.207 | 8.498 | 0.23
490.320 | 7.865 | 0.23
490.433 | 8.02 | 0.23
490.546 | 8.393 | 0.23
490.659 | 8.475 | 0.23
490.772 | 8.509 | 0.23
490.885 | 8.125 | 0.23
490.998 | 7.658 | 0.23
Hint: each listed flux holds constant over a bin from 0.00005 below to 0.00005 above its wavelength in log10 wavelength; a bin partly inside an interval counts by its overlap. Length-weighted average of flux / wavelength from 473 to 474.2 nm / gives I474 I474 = 8.49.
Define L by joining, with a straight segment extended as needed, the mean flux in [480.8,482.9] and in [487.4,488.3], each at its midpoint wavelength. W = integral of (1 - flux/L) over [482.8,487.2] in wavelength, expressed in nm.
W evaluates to 0.26 nm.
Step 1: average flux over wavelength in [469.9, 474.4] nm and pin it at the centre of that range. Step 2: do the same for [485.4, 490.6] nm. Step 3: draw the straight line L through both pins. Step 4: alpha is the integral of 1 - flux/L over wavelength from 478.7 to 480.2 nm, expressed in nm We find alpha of -0.07 nm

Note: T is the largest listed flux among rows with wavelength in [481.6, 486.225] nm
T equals 9.19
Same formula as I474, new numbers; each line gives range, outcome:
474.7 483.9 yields 8.63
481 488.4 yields 8.15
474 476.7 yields 8.63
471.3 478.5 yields 8.66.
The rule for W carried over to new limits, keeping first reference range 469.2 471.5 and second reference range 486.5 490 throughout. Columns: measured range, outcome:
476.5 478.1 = -0.07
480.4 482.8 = -0.11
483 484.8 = -0.06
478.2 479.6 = -0.04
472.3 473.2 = -0.01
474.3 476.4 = -0.05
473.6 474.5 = -0.02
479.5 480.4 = -0.04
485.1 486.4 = 0.17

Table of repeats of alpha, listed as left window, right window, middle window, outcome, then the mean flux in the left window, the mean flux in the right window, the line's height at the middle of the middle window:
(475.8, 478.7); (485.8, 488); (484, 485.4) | -0.141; 8.69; 7.4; 7.69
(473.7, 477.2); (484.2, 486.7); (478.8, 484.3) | -0.358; 8.65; 7.69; 8.07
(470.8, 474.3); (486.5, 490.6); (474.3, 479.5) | -0.097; 8.64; 8.13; 8.5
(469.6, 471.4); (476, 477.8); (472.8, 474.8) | -0.003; 8.51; 8.66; 8.59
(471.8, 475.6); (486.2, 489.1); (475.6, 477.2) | -0.038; 8.61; 7.87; 8.46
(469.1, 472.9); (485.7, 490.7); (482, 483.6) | -0.097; 8.63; 7.87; 8.11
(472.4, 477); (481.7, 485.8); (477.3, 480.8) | -0.049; 8.61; 8.46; 8.54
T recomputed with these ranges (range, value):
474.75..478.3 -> 9.393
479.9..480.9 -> 9.119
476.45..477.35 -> 9.371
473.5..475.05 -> 9.04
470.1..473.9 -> 9.05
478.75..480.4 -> 9.139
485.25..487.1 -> 8.343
